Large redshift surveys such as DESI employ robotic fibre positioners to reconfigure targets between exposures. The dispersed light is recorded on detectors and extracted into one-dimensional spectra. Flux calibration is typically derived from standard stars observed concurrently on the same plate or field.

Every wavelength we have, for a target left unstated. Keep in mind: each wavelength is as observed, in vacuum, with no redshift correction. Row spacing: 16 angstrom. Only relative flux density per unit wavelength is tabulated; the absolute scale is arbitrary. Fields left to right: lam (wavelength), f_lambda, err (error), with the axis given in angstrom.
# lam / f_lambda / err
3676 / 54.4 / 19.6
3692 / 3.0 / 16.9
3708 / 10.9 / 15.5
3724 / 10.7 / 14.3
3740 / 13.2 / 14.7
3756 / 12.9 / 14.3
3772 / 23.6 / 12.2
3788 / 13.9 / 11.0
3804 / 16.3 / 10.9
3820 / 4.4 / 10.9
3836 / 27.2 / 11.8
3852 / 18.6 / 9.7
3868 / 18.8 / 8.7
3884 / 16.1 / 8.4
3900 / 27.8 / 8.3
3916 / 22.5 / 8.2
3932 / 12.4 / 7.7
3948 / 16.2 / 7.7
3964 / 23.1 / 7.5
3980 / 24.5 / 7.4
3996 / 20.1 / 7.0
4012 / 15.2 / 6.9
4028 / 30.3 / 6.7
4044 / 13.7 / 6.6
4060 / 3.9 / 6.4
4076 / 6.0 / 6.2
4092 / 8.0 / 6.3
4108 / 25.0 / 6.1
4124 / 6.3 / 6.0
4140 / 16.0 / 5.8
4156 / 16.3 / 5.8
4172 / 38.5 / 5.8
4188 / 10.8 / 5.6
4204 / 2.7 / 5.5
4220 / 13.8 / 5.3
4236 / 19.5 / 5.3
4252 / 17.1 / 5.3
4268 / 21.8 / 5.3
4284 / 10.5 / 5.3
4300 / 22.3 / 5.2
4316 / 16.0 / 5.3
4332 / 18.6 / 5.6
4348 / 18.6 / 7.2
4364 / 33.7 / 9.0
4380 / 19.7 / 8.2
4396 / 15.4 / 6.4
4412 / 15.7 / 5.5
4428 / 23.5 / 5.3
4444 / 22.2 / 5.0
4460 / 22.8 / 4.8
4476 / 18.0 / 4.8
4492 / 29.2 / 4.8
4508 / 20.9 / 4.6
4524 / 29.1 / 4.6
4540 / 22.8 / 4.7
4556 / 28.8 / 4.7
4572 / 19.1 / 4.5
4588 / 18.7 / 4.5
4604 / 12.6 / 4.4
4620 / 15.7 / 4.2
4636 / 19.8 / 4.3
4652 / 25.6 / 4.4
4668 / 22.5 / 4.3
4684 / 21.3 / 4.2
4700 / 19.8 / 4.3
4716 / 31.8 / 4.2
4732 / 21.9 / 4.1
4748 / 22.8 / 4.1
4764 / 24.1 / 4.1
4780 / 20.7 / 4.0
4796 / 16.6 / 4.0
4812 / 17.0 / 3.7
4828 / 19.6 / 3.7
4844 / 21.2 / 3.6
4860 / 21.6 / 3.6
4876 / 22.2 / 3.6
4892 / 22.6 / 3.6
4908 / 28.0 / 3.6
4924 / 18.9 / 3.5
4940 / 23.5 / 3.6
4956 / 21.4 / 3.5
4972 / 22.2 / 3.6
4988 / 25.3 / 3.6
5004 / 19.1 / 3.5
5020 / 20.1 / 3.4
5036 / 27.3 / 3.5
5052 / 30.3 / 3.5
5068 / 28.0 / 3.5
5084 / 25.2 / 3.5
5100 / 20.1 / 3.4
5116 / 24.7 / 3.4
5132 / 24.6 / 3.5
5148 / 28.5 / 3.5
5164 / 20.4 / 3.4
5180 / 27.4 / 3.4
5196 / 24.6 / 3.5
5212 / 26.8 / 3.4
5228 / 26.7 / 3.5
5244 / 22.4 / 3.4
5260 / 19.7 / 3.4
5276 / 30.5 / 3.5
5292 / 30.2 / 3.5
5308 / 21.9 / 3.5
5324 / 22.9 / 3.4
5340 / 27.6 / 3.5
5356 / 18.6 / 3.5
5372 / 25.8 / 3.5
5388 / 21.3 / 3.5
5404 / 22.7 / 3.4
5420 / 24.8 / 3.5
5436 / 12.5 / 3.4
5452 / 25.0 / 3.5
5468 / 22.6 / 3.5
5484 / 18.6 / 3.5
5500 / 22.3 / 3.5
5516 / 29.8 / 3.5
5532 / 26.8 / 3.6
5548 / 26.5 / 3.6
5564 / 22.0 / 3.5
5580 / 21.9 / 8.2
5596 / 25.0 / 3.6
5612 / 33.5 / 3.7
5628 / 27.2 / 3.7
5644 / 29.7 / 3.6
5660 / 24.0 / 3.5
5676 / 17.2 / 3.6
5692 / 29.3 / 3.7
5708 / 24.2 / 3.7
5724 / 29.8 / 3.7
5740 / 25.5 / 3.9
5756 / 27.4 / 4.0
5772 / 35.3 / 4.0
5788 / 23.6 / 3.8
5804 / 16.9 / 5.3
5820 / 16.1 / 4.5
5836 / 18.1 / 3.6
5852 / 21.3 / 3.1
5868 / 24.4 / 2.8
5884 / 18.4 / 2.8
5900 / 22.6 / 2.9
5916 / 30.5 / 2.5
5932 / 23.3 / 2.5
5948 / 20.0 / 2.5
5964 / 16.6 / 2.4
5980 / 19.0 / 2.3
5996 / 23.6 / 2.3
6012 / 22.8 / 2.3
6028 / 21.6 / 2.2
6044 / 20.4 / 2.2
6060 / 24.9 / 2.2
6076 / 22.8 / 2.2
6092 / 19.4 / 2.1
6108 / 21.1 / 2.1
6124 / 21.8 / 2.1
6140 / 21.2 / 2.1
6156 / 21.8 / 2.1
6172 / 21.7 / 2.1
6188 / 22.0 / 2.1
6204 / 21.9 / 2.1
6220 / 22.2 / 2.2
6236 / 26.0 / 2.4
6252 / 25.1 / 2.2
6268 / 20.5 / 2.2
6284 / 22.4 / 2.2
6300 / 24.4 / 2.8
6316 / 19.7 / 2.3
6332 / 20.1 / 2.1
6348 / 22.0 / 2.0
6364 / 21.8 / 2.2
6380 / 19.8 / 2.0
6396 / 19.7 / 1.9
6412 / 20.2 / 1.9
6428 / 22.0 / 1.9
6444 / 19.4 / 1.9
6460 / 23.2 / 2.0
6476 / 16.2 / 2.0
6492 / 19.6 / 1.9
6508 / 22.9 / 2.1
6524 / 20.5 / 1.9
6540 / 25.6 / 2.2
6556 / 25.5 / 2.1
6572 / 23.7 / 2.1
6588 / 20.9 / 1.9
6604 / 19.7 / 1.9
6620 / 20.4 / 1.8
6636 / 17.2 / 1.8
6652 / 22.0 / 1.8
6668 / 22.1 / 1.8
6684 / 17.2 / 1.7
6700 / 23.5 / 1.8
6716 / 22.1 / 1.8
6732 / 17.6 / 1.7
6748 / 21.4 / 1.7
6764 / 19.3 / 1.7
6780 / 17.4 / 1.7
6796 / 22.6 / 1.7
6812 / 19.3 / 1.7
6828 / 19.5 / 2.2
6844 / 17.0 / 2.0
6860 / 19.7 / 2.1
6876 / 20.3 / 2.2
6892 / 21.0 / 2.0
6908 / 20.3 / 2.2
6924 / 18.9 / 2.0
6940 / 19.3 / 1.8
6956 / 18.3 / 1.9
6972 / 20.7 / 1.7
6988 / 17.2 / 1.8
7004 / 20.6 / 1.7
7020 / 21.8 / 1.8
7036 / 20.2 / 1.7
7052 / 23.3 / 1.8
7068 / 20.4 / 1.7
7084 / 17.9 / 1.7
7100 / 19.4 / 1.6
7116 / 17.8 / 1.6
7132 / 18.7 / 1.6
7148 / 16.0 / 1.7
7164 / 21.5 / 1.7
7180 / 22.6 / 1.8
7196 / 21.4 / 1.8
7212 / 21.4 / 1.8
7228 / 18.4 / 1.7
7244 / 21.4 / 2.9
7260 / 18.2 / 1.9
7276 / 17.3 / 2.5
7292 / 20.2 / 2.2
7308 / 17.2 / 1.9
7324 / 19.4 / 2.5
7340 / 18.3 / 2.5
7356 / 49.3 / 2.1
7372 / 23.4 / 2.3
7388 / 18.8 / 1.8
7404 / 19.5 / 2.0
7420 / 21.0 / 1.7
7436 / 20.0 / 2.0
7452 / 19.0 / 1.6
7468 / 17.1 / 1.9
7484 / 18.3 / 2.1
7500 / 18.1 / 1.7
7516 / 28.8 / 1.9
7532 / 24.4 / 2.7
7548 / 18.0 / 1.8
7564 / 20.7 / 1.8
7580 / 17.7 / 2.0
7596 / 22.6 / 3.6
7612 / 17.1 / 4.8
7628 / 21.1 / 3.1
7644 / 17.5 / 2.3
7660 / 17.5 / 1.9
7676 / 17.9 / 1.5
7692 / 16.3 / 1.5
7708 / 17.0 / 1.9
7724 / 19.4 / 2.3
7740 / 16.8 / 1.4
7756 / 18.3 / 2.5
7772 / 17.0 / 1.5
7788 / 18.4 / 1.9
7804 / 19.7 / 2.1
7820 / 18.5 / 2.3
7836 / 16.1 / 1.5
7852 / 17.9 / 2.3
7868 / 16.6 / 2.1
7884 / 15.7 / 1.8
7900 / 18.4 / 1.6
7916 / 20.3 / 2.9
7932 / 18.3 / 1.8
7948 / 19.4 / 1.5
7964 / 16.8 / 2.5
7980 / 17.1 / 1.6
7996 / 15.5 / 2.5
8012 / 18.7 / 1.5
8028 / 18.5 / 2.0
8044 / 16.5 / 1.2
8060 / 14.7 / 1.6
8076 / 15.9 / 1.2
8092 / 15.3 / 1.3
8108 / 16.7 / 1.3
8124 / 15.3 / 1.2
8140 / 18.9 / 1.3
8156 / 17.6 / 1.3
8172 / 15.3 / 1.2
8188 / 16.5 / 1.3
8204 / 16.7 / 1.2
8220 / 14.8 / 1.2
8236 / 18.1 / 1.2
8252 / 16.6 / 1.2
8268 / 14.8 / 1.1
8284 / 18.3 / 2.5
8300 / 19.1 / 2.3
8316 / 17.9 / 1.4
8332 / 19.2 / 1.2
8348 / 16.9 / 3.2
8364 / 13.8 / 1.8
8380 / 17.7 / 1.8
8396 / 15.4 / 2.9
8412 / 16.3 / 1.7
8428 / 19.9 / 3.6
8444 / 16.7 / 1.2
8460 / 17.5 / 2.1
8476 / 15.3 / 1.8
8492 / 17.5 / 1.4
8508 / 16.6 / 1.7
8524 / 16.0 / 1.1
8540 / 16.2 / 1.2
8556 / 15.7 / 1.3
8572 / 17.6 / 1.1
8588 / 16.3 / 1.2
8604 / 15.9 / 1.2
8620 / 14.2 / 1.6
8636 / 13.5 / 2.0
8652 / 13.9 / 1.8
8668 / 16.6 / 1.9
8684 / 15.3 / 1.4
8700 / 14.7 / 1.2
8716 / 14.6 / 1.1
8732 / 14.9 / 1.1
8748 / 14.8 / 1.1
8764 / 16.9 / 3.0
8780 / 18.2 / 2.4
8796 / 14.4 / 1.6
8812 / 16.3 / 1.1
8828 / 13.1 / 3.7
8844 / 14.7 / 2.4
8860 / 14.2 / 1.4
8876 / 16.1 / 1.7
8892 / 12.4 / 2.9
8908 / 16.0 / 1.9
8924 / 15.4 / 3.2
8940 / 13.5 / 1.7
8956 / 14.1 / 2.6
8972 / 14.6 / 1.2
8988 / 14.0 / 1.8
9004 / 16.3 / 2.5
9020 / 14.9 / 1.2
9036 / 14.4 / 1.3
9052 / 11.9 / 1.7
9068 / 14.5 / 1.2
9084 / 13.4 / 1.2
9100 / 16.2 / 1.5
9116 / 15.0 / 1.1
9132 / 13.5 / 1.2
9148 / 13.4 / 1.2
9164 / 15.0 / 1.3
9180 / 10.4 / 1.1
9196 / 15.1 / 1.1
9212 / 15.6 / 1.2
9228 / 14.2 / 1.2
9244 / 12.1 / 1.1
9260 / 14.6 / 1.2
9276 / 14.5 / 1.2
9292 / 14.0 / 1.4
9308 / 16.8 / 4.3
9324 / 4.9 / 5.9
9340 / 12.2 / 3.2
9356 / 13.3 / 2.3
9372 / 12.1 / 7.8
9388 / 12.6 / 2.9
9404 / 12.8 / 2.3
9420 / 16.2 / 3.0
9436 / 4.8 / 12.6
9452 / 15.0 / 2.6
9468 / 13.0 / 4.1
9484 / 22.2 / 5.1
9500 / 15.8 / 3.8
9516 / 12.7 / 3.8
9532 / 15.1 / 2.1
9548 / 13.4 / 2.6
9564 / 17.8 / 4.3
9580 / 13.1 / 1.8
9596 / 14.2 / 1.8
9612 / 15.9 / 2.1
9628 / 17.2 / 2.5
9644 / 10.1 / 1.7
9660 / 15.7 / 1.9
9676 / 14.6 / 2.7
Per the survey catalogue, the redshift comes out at 0.120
